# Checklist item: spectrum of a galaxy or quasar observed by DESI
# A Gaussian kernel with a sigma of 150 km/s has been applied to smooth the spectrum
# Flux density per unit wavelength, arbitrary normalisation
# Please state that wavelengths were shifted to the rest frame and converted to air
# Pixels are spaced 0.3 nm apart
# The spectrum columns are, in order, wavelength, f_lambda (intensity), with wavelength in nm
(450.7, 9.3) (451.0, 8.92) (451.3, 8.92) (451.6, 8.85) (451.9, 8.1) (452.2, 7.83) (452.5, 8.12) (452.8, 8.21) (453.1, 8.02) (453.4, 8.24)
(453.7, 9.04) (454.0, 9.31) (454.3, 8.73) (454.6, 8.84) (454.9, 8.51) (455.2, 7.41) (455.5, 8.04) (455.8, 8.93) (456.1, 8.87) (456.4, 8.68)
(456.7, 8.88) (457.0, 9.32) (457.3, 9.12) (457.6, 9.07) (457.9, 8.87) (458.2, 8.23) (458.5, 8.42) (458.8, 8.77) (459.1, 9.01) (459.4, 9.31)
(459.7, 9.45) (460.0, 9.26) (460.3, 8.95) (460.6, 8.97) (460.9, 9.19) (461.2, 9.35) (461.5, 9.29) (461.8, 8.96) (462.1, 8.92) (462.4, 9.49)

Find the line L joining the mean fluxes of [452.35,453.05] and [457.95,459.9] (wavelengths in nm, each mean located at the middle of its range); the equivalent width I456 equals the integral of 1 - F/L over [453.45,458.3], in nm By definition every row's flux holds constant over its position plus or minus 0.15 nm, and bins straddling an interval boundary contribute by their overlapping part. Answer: -0.13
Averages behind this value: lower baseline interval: 8.14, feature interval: 8.74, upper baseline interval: 8.88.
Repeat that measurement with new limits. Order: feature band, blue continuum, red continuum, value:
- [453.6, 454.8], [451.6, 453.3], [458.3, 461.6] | -0.09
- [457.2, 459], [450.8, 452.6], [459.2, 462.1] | 0.05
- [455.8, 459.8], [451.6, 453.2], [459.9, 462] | -0.07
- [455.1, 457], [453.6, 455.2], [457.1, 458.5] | 0.04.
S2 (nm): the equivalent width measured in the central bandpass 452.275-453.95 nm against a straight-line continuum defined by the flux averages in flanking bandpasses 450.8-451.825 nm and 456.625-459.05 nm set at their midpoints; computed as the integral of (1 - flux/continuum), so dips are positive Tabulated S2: 0.09 nm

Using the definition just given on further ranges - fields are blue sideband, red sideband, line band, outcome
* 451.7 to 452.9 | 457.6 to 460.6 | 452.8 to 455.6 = -0.04 nm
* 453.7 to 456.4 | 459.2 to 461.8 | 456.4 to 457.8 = -0.03 nm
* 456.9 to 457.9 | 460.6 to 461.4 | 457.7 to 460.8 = 0.08 nm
